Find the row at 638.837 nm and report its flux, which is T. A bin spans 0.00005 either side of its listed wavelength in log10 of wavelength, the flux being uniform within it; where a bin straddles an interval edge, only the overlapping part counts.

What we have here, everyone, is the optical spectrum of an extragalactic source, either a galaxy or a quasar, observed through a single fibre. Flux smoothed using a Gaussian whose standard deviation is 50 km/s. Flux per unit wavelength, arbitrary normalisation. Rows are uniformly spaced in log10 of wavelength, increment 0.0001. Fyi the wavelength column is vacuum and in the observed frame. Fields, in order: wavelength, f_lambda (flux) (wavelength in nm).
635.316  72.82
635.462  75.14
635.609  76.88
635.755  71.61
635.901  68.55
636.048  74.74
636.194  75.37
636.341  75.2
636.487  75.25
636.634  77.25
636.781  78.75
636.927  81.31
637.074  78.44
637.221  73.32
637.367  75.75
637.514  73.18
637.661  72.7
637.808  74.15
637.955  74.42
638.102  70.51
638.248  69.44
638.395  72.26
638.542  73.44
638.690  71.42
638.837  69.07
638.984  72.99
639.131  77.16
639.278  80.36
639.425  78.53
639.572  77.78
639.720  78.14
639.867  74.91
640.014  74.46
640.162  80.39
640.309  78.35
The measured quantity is 69.07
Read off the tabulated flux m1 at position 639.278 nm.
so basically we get 80.36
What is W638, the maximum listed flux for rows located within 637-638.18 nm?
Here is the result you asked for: 78.44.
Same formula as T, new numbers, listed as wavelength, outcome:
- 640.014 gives 74.46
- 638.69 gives 71.42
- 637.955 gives 74.42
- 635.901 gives 68.55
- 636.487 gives 75.25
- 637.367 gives 75.75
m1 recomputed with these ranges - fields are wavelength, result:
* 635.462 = 75.14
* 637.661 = 72.7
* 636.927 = 81.31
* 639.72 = 78.14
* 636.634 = 77.25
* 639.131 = 77.16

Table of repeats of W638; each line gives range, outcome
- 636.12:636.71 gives 77.25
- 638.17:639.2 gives 77.16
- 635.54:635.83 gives 76.88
